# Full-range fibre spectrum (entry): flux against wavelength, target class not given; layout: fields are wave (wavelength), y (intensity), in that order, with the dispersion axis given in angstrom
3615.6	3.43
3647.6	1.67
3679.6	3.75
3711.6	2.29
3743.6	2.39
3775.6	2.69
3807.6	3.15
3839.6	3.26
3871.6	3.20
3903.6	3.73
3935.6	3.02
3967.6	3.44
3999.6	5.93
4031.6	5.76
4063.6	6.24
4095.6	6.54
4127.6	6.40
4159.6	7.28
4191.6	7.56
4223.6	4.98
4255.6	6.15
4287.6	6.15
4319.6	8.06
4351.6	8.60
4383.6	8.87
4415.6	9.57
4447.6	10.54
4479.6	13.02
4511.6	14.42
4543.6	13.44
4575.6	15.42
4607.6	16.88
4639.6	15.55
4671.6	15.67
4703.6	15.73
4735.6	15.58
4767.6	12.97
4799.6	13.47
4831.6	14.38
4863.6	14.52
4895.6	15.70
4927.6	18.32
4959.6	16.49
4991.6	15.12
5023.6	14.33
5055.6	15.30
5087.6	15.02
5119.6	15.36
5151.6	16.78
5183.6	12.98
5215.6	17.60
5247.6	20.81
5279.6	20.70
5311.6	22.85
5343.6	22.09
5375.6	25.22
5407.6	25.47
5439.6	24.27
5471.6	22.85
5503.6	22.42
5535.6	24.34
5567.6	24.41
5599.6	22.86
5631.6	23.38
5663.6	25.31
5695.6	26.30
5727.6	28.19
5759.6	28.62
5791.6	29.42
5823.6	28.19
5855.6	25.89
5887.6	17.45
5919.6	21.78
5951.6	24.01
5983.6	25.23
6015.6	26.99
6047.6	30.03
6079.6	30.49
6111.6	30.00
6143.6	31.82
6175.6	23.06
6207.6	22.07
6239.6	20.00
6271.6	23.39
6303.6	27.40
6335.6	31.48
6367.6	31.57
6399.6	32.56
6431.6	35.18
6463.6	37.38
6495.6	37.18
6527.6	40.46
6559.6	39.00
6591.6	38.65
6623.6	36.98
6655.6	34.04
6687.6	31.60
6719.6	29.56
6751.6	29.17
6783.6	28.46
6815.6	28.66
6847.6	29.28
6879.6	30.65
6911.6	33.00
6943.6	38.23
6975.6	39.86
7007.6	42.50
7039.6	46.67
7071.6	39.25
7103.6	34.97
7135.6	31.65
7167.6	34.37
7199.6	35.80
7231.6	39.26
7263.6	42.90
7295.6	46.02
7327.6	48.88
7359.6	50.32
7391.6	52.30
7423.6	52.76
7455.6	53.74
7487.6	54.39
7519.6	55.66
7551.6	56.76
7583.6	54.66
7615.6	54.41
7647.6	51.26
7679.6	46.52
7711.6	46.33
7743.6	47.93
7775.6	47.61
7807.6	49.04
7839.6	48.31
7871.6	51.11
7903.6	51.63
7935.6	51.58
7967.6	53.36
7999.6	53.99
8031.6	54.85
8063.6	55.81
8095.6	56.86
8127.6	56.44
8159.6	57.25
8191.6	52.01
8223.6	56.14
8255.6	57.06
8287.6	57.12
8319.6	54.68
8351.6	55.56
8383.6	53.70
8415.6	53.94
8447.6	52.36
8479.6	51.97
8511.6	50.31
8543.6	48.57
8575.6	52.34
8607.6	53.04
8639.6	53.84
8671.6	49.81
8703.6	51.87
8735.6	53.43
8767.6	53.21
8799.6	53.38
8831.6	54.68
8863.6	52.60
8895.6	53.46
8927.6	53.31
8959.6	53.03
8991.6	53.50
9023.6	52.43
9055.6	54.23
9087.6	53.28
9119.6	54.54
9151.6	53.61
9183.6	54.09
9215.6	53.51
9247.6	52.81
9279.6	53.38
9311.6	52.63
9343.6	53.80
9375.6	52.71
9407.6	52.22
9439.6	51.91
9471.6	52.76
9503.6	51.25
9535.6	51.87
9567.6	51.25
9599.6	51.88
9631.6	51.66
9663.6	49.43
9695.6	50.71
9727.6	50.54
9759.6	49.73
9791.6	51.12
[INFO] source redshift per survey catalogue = 0.00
